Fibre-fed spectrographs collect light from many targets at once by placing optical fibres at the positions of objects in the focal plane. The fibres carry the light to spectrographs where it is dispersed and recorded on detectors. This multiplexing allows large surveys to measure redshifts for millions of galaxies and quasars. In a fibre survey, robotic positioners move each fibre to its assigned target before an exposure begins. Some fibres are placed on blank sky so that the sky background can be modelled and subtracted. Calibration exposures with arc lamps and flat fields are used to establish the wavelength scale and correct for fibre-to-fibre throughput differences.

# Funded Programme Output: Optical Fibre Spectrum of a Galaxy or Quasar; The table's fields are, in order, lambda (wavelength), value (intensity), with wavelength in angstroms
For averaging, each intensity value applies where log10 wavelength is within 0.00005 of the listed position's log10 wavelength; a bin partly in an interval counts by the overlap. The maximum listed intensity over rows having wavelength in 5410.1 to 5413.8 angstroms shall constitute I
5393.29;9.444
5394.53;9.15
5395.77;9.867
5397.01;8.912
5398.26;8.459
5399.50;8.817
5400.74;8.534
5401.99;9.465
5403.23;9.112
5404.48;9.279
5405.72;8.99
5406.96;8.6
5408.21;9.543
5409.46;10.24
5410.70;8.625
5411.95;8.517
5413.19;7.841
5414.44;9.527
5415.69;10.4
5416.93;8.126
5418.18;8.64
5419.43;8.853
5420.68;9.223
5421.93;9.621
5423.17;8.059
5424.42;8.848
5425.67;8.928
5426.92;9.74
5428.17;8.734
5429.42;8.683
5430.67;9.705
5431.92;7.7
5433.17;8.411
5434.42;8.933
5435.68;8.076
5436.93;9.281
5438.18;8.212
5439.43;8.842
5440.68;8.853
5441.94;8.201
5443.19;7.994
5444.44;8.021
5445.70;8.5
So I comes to 8.625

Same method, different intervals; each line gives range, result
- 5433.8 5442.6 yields 9.281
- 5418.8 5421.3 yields 9.223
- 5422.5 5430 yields 9.74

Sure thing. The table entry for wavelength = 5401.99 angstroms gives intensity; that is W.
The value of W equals 9.465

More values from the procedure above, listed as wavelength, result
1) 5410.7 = 8.625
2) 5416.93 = 8.126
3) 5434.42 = 8.933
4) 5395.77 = 9.867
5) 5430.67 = 9.705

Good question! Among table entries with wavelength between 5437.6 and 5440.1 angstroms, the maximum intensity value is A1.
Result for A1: 8.842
